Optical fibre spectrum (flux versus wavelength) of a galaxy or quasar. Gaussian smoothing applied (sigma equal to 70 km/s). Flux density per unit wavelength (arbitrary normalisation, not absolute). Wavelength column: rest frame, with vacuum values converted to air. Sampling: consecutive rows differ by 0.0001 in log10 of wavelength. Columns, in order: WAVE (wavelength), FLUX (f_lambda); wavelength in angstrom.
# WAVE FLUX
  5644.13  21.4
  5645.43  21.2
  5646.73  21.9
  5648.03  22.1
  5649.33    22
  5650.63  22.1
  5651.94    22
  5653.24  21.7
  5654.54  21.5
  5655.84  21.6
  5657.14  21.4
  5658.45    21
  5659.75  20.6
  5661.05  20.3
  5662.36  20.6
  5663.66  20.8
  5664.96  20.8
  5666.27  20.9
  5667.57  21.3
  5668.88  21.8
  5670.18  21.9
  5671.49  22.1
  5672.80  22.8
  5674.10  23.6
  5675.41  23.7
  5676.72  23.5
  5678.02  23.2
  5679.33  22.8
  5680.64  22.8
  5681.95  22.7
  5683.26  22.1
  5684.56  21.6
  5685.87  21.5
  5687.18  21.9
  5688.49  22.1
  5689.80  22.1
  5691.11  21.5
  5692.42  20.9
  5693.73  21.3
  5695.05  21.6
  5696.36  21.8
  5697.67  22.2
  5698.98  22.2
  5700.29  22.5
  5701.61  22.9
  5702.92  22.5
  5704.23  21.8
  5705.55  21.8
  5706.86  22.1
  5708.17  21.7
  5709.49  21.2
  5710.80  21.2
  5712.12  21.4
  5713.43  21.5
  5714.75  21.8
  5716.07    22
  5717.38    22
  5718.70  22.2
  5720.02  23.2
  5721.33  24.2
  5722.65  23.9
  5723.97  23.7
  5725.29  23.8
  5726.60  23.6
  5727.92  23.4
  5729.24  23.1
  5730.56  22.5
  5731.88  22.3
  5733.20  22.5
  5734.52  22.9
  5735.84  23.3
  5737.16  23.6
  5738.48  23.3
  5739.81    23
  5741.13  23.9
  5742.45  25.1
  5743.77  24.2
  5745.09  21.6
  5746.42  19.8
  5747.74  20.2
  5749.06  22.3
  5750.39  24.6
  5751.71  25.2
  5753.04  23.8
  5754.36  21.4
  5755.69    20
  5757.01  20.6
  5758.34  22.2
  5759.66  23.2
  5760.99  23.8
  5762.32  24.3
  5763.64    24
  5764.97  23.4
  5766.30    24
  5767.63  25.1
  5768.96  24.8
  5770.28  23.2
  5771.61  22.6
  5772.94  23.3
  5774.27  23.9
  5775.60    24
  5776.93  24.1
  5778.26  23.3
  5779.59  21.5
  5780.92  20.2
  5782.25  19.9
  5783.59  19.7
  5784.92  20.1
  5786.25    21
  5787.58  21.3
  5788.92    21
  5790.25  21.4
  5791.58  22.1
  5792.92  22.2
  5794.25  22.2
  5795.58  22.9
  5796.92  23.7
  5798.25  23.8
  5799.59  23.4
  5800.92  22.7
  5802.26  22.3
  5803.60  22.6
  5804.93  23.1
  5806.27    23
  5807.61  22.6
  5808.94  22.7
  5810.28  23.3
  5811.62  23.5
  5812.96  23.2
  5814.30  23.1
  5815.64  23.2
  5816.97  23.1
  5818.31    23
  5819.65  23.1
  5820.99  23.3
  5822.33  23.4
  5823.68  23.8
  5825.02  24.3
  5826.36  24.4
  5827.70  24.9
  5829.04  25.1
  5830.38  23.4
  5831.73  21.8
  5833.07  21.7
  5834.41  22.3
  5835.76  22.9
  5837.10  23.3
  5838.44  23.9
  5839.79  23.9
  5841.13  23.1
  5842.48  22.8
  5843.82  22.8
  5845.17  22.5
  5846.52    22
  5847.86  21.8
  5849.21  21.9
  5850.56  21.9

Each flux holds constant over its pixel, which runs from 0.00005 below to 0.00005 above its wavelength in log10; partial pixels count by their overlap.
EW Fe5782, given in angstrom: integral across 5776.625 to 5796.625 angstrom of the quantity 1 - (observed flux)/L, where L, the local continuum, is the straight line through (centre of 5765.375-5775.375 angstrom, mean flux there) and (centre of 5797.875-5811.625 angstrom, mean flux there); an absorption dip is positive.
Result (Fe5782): 1.6 angstrom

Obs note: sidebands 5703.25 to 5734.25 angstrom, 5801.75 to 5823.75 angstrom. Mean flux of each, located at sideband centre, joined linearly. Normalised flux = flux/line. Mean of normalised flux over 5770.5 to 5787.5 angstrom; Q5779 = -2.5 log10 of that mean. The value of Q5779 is 0.04 mag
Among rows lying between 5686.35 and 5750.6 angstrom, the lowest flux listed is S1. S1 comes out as 19.8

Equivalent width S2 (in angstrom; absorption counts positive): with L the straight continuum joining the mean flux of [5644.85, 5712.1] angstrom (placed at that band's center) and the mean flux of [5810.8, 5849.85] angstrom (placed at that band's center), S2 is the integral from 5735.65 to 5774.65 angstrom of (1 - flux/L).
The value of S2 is -1.0 angstrom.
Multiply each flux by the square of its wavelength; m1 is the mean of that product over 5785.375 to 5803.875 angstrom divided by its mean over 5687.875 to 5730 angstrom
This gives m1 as 1.03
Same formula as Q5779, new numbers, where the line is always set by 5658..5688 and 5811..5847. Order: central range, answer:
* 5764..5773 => -0.05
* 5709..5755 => -0.02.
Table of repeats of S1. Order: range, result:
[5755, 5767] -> 20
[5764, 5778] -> 22.6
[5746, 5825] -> 19.7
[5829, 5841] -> 21.7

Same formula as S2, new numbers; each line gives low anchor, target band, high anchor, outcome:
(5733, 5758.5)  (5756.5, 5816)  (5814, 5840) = 0.9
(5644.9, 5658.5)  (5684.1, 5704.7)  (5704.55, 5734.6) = 0.3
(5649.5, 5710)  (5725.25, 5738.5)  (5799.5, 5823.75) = -0.4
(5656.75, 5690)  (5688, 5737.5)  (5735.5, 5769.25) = 0.3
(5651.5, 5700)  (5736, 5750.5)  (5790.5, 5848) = -0.3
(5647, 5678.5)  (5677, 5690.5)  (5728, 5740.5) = -0.1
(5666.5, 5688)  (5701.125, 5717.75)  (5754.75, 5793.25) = 0.4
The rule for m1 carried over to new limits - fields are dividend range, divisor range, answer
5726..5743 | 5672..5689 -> 1.05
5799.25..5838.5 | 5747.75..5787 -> 1.04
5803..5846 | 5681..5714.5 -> 1.11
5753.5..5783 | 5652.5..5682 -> 1.08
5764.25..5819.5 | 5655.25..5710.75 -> 1.08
